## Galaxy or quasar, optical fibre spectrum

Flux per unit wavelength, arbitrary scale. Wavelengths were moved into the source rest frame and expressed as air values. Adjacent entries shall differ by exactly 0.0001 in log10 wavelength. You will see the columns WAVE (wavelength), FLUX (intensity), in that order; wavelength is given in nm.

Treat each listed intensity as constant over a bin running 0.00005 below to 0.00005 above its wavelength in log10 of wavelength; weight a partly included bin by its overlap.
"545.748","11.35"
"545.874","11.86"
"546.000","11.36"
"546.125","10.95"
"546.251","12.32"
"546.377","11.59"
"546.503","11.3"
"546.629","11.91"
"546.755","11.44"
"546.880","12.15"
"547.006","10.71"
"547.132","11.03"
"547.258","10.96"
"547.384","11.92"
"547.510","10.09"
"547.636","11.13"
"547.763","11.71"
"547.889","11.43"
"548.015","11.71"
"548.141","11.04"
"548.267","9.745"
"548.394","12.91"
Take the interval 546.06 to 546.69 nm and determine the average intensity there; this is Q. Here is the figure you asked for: 11.6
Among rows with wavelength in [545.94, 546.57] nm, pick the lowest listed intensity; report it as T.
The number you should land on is 10.95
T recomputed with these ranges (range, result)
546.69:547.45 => 10.71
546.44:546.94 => 11.3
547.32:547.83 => 10.09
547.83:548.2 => 11.04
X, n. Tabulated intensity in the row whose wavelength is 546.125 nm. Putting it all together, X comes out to 10.95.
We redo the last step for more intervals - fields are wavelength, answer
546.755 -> 11.44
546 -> 11.36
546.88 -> 12.15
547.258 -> 10.96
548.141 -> 11.04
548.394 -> 12.91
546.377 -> 11.59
